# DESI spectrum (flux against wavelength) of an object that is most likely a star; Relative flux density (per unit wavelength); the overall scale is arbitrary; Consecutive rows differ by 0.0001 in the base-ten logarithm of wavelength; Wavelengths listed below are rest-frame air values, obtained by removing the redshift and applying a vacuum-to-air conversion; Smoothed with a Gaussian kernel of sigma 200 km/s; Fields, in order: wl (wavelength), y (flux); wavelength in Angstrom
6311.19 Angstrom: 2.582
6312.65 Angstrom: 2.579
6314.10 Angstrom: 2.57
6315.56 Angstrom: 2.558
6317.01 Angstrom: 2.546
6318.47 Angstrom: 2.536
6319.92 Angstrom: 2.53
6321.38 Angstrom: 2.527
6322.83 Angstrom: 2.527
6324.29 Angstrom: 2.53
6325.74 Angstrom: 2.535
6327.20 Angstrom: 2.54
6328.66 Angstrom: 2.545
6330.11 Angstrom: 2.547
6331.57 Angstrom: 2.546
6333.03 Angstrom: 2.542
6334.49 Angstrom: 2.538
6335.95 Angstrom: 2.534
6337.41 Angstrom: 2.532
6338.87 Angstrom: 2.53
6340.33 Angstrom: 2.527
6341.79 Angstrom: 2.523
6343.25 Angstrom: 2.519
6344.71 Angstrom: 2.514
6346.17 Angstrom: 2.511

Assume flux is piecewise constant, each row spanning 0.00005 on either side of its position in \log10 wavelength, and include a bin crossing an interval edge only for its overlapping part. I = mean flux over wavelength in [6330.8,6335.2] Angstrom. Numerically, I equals 2.54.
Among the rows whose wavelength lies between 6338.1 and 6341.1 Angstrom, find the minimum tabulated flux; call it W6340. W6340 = 2.527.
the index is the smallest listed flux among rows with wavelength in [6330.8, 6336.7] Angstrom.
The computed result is 2.534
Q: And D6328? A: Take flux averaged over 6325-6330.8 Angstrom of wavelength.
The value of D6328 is 2.54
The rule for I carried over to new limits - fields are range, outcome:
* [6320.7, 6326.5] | 2.53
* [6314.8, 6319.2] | 2.55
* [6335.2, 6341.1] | 2.53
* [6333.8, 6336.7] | 2.53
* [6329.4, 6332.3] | 2.54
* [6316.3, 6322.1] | 2.53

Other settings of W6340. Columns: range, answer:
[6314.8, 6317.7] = 2.546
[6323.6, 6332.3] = 2.53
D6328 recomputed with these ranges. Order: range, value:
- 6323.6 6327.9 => 2.54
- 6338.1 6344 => 2.52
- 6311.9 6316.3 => 2.57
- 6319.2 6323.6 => 2.53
